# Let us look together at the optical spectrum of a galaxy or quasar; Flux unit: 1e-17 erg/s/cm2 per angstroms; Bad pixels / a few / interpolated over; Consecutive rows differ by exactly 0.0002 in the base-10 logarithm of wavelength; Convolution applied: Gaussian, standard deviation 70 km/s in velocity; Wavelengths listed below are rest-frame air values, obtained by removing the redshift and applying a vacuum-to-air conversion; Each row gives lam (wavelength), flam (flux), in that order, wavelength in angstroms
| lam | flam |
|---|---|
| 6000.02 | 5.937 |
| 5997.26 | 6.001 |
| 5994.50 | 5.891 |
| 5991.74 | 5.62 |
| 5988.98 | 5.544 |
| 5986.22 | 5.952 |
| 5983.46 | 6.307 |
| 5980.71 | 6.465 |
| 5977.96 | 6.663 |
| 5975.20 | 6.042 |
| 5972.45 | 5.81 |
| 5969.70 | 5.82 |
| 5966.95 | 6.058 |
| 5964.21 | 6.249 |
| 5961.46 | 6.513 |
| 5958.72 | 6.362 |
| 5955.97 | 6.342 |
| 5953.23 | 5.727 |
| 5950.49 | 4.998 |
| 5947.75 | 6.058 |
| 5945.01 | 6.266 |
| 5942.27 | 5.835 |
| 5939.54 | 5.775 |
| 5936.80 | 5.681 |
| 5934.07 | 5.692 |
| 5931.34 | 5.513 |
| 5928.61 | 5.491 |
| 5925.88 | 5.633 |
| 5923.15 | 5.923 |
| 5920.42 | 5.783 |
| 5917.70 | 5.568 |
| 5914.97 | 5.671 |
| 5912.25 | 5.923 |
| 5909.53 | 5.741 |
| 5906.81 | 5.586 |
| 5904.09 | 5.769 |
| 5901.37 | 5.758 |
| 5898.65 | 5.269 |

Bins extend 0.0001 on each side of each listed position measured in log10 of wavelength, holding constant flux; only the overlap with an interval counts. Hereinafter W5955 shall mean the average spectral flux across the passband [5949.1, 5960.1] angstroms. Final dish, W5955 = 5.86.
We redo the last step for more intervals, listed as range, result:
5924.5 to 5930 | 5.56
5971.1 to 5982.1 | 6.25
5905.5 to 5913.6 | 5.75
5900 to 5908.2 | 5.7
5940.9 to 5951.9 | 5.79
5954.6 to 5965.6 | 6.37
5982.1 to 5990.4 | 5.93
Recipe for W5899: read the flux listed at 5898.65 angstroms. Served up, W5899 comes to 5.269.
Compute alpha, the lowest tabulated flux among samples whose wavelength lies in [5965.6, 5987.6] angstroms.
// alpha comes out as 5.81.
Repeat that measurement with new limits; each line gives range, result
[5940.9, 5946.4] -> 5.835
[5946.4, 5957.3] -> 4.998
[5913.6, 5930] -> 5.491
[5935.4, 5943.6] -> 5.681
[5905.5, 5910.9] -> 5.586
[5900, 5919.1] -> 5.568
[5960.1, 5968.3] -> 6.058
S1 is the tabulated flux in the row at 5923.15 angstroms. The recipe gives 5.923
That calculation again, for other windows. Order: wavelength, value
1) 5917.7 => 5.568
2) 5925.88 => 5.633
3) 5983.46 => 6.307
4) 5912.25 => 5.923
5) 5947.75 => 6.058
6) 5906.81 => 5.586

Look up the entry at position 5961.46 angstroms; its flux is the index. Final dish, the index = 6.513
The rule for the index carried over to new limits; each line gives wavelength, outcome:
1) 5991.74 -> 5.62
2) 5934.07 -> 5.692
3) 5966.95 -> 6.058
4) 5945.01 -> 6.266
